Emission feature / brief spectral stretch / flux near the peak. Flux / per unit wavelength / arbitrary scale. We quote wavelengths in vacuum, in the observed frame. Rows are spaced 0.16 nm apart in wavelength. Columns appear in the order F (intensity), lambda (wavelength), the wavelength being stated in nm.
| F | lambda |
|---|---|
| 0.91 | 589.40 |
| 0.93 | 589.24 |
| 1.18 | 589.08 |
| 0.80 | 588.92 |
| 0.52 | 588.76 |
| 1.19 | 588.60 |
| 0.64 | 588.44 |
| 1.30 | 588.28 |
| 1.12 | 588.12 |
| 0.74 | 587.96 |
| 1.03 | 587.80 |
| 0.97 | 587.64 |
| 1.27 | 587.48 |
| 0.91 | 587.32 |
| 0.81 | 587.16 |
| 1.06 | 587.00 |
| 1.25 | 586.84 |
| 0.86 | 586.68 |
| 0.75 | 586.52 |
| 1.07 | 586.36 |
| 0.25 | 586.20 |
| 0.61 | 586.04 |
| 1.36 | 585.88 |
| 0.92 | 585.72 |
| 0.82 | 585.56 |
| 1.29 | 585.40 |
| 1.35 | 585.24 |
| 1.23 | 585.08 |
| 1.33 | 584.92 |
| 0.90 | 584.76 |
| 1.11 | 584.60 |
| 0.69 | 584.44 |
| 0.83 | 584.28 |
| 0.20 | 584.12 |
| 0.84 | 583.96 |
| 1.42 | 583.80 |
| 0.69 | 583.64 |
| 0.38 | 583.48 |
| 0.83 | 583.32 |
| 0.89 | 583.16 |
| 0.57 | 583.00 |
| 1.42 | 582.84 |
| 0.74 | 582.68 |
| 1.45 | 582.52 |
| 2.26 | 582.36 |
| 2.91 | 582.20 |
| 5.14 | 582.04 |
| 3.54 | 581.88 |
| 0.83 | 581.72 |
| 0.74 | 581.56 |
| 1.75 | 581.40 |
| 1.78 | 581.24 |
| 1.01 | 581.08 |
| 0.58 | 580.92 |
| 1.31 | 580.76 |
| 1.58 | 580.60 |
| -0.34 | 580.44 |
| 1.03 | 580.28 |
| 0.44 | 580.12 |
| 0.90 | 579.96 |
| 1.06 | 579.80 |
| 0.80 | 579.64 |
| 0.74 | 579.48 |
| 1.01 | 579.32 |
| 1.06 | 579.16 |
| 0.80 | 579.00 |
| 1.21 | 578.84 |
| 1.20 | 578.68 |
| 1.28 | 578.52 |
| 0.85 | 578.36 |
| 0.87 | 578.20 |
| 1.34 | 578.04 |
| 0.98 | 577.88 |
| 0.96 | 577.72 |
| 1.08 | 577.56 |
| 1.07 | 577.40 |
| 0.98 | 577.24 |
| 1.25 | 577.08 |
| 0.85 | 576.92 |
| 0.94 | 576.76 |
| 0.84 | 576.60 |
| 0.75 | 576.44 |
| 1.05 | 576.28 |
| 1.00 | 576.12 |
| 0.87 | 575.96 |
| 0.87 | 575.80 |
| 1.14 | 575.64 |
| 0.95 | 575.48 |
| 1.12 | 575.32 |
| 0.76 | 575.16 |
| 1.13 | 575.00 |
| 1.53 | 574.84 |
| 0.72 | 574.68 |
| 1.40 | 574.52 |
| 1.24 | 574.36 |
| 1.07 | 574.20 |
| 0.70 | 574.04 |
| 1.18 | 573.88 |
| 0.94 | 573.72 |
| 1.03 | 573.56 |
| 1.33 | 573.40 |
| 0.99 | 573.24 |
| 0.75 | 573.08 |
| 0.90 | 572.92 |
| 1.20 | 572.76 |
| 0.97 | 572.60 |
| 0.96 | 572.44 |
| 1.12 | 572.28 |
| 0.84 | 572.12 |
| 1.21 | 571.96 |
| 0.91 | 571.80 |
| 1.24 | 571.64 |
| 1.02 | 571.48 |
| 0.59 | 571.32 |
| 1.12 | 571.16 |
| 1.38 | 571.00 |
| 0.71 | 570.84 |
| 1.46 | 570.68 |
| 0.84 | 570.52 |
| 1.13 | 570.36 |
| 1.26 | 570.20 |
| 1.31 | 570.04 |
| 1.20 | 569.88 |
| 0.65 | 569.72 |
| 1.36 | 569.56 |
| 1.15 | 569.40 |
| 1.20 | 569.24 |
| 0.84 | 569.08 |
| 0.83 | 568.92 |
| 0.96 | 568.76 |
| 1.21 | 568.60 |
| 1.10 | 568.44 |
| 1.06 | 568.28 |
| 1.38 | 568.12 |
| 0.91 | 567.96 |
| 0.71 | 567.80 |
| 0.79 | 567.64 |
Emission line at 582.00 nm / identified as H-beta 4861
